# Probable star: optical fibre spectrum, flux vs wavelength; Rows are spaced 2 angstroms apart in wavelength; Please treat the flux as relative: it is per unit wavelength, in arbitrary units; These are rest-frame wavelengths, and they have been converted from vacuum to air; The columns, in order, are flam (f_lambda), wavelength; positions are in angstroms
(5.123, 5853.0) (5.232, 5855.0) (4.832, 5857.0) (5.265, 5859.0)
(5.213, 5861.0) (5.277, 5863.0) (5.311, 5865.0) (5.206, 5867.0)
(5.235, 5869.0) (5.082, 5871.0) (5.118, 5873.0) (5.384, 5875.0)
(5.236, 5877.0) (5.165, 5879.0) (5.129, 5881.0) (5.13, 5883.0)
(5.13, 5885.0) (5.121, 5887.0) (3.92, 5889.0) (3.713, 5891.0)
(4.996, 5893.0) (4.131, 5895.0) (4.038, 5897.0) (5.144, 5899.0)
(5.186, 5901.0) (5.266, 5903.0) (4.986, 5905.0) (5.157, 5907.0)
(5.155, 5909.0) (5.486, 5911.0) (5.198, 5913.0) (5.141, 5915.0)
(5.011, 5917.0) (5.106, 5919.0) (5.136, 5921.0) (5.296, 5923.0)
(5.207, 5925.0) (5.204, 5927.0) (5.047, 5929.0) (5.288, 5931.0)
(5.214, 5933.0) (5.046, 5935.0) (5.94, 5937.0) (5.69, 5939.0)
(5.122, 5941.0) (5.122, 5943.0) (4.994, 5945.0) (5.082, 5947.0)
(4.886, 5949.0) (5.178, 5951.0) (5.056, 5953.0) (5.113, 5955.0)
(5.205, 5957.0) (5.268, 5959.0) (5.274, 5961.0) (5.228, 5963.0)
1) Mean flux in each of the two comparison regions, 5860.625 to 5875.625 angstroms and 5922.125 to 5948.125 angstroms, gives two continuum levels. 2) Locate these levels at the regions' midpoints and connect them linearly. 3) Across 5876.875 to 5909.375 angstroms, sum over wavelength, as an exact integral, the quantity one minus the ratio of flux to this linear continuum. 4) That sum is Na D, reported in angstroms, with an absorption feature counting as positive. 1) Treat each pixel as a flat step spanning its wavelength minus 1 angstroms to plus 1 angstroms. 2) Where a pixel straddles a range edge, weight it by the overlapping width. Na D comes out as 2.4 angstroms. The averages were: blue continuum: 5.22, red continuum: 5.25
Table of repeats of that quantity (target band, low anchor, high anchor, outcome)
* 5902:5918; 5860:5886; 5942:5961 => -0.1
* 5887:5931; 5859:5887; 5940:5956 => 1.7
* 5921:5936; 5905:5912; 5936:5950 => 0.2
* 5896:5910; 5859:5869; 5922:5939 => 0.8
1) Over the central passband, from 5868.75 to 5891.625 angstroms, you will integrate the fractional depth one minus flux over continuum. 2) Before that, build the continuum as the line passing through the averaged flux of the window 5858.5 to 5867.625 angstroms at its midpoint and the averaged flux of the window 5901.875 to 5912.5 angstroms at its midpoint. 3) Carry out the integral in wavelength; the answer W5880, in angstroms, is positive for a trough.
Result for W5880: 1.22 angstroms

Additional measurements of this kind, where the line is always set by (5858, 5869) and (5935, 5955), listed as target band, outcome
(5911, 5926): 0.1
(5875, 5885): 0.1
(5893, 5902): 1.0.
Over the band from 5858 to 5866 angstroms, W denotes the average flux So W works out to 5.27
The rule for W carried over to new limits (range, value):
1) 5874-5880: 5.26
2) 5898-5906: 5.15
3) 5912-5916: 5.17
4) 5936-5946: 5.37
